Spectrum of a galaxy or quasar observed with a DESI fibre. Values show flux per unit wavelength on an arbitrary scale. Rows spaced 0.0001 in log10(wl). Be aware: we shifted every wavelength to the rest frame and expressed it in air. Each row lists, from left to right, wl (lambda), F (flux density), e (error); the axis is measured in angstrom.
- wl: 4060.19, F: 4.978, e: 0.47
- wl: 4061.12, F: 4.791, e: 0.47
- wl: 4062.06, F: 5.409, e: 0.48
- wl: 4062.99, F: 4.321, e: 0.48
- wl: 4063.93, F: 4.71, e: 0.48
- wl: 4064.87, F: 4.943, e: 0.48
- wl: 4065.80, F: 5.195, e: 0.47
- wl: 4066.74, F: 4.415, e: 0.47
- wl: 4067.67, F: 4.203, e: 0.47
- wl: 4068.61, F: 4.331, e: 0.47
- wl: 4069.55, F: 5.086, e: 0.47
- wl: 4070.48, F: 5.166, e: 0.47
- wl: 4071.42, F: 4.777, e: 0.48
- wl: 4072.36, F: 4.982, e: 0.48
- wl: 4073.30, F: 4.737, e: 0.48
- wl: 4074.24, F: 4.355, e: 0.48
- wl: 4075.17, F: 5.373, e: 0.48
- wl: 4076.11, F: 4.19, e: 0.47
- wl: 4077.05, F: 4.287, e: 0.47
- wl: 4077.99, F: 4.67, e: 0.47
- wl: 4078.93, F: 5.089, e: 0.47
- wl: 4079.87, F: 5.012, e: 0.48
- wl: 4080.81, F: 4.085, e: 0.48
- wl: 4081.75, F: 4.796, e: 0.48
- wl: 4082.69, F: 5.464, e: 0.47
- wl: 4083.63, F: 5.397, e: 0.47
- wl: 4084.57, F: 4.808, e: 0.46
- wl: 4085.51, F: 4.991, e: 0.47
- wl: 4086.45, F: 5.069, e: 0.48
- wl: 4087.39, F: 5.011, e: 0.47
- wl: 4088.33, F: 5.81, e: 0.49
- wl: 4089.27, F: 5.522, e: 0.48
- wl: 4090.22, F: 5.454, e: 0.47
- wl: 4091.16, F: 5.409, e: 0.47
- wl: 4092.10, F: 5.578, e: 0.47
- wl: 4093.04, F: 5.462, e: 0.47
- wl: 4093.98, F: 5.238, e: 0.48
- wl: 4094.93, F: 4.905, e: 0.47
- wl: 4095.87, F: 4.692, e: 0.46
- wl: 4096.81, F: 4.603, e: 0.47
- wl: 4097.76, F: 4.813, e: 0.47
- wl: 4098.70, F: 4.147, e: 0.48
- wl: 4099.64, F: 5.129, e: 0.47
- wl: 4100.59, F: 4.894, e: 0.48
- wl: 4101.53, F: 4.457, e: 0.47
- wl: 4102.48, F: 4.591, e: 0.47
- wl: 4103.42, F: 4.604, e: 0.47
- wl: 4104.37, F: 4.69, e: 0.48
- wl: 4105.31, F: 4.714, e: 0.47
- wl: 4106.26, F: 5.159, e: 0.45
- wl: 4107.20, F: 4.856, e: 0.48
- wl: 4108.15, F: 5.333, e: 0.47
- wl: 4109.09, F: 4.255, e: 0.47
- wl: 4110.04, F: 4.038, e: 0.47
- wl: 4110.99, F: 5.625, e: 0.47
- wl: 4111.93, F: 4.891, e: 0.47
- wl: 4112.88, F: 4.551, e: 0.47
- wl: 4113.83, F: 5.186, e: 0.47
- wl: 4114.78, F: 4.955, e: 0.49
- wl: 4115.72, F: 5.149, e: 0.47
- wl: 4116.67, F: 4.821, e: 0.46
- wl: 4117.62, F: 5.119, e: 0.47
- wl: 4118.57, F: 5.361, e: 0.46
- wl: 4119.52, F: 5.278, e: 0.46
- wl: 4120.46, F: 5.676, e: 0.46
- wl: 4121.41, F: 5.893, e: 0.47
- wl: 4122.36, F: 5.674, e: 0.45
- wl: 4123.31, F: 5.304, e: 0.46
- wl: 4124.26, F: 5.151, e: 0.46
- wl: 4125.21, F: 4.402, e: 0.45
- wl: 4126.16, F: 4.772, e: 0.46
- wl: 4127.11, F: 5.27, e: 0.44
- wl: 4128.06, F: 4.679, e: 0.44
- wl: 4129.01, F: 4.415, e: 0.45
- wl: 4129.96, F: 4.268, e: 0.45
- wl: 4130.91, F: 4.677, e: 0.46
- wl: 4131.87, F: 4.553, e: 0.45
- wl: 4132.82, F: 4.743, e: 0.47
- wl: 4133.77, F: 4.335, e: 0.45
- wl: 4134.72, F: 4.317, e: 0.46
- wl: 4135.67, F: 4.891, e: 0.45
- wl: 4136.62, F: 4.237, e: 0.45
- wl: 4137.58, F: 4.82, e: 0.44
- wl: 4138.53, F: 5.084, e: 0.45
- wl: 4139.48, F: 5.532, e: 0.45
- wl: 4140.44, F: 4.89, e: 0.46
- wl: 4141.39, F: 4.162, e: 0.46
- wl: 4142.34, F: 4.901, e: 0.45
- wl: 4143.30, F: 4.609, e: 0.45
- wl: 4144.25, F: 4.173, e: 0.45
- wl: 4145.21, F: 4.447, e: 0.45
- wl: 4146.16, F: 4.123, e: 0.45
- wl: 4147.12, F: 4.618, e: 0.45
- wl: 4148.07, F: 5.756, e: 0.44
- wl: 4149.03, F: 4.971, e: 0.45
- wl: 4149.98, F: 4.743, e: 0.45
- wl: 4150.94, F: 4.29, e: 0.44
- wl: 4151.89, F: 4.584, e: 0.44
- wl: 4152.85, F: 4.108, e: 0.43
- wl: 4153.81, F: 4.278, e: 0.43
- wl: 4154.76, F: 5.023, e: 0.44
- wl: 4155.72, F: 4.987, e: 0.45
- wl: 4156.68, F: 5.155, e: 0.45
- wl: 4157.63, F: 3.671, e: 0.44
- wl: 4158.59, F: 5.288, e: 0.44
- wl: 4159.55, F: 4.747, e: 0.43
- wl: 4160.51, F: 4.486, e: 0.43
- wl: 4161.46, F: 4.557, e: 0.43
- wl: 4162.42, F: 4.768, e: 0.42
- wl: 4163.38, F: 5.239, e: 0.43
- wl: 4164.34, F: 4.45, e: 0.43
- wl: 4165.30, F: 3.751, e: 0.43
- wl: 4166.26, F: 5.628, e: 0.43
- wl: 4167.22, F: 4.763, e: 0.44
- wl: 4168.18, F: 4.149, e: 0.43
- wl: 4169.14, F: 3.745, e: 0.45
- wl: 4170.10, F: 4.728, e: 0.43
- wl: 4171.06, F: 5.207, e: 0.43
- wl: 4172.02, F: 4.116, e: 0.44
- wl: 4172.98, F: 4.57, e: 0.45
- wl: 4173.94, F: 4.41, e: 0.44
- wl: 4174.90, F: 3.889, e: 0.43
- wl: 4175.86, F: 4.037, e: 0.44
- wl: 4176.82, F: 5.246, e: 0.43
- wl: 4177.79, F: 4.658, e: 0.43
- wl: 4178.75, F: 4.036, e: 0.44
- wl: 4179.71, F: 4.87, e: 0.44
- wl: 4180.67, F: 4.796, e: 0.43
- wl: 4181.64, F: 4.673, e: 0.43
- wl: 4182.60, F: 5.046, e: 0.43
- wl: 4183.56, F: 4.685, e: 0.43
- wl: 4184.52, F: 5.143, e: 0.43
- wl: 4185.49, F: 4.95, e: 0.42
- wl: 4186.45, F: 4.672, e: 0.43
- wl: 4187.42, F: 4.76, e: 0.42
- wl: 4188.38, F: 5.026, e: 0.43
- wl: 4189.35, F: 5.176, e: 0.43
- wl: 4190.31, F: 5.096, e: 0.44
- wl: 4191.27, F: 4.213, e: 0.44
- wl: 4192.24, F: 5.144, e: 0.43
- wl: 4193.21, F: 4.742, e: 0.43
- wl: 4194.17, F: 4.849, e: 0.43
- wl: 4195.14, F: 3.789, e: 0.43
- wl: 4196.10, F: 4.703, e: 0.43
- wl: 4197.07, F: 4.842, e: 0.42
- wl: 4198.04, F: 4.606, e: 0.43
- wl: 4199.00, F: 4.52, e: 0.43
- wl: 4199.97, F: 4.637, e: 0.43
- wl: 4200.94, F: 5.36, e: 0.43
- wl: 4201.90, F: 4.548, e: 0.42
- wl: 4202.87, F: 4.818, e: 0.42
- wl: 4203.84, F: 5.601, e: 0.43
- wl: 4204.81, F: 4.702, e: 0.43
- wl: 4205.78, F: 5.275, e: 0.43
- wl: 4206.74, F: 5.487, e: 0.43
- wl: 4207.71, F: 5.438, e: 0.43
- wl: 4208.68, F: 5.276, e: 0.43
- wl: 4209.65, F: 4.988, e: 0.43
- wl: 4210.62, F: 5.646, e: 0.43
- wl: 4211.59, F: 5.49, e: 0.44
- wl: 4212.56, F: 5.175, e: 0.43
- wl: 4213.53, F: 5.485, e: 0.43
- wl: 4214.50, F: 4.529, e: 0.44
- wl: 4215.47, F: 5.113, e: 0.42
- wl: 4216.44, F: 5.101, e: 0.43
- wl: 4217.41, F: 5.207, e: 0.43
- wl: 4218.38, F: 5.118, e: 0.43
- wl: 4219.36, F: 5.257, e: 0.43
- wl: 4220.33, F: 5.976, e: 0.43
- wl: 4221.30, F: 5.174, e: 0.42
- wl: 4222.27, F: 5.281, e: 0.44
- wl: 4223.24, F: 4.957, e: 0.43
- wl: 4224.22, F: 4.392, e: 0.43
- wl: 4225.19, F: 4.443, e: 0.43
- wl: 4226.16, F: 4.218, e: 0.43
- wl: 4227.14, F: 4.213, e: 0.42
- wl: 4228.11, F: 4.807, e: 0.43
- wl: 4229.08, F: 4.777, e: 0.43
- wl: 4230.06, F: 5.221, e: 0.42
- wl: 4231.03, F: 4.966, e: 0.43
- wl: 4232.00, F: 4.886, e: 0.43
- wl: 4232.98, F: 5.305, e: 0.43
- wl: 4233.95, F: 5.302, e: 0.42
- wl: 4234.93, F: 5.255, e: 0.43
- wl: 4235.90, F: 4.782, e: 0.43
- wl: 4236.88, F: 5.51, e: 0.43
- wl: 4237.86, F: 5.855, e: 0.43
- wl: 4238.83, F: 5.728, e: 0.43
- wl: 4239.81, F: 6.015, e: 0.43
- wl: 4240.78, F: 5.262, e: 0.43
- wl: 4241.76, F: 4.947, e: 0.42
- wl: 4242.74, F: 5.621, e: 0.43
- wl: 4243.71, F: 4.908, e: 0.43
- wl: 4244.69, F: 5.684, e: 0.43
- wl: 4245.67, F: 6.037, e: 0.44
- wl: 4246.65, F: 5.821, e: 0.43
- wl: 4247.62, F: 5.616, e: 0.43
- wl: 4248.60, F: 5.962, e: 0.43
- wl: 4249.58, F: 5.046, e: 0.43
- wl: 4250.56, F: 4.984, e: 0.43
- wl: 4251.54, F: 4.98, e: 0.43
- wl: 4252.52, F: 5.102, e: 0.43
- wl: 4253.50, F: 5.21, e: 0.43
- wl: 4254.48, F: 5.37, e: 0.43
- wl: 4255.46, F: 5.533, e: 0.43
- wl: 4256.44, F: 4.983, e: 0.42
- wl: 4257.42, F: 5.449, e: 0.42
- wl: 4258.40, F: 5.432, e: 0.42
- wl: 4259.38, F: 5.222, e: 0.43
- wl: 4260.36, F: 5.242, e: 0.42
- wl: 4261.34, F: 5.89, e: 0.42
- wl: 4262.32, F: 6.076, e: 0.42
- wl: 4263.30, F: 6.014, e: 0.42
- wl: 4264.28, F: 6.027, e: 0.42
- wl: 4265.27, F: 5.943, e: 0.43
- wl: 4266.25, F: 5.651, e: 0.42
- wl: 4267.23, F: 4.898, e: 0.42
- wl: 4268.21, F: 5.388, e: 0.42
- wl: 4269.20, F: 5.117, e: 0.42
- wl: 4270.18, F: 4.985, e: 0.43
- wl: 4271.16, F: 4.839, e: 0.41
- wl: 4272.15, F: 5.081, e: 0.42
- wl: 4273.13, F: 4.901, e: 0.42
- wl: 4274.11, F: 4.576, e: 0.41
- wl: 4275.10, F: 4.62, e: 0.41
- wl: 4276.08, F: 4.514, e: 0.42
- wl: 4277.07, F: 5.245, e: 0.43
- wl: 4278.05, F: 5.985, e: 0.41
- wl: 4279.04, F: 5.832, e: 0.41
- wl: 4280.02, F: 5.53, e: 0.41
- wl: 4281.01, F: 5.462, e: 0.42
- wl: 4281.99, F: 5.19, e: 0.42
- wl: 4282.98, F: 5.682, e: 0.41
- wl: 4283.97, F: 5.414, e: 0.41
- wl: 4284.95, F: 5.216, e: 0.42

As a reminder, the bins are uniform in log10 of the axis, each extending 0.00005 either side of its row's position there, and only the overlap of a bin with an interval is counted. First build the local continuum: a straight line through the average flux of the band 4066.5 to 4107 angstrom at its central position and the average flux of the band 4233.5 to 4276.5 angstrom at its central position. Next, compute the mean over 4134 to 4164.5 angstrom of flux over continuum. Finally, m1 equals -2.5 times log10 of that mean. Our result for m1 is 0.08 mag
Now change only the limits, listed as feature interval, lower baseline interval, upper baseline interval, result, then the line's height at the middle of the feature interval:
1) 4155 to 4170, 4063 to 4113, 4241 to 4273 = 0.11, 5.11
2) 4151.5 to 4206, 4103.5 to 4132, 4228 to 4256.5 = 0.10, 5.14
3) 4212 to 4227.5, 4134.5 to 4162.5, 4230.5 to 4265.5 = 0.05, 5.22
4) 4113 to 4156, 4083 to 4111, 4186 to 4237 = 0.03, 4.97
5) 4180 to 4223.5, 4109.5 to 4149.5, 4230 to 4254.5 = 0.04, 5.18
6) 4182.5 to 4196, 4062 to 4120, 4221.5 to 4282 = 0.07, 5.12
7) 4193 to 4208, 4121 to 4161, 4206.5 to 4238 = 0.03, 5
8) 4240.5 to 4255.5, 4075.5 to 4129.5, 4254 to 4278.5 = -0.02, 5.28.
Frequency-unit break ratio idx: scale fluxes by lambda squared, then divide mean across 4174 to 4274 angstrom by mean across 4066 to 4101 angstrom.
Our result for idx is 1.11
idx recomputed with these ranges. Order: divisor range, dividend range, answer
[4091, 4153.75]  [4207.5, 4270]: 1.16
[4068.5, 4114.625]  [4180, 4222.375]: 1.07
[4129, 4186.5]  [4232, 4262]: 1.21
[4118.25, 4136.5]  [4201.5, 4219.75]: 1.10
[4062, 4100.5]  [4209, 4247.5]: 1.14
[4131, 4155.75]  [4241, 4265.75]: 1.24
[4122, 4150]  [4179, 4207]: 1.05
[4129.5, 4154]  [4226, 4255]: 1.19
